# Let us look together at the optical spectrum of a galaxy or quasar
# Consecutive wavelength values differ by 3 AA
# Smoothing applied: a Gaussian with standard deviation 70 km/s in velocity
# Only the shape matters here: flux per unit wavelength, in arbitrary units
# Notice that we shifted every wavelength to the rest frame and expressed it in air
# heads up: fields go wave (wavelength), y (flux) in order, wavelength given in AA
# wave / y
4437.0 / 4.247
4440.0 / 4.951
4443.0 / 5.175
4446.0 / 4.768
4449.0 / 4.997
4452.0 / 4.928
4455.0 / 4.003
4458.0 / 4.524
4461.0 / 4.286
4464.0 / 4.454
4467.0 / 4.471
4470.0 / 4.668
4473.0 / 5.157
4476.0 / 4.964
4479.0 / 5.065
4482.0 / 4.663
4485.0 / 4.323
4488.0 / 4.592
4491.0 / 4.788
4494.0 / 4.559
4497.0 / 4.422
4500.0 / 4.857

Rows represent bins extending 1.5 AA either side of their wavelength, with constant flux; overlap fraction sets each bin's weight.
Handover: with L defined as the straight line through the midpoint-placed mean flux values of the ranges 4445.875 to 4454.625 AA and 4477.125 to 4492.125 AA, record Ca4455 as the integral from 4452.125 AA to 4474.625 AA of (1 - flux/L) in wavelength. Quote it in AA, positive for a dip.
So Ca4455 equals 1.05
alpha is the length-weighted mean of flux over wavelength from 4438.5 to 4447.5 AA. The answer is 4.96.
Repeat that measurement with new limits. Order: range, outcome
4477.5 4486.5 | 4.68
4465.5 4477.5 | 4.82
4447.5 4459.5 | 4.61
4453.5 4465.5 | 4.32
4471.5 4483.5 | 4.96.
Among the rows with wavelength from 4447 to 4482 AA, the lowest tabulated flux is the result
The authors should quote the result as 4.003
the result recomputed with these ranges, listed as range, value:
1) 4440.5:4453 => 4.768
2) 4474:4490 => 4.323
